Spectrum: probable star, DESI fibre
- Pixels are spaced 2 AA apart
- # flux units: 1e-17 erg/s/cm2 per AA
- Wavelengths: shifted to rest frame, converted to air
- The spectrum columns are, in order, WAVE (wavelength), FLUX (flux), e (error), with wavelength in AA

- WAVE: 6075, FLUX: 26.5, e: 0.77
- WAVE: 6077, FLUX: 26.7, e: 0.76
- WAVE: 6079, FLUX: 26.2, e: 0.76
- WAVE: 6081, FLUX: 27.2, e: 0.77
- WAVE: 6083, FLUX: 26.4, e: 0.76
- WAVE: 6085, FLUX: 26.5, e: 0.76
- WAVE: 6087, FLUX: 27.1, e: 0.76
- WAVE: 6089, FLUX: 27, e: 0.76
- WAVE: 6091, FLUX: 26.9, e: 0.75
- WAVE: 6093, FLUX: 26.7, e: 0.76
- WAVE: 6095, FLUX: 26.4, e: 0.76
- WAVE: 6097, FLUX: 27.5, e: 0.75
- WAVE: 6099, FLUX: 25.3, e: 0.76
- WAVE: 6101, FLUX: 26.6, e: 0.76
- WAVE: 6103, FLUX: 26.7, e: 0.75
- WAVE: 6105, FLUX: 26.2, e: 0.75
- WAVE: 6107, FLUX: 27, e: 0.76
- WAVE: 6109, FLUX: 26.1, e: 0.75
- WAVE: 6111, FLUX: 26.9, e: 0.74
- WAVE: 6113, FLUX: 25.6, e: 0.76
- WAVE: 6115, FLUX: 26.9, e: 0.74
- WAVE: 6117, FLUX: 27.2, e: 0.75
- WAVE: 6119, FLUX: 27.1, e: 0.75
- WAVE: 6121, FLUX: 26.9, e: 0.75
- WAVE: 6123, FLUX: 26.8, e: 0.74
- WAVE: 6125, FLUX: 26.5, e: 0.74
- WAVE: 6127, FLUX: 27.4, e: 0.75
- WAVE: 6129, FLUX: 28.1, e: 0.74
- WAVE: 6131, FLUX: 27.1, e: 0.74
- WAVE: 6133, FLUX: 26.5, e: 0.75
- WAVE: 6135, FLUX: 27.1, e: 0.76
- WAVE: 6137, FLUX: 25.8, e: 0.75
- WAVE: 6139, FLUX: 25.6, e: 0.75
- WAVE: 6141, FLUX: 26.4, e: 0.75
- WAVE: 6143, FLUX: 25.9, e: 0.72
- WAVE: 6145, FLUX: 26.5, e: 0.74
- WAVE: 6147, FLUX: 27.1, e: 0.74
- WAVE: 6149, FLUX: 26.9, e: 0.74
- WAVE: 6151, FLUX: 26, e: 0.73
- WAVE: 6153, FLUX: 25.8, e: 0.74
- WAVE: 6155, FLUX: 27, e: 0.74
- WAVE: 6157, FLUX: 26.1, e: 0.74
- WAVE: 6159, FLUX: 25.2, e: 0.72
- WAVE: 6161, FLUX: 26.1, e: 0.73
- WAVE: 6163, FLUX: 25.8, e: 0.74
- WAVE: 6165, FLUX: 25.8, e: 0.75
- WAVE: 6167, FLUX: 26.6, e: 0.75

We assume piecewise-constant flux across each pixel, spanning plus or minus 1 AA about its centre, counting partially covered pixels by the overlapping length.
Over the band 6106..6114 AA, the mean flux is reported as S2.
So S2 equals 26.4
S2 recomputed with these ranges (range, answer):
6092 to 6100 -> 26.5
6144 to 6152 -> 26.6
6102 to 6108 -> 26.6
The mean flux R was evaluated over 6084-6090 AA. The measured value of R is 26.9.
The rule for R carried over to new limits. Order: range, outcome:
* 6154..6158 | 26.6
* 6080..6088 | 26.8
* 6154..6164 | 26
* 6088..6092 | 26.9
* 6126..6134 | 27.3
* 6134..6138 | 26.5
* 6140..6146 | 26.3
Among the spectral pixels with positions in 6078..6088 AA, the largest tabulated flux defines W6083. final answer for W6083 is 27.2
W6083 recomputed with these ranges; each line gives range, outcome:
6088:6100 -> 27.5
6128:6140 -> 28.1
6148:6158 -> 27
